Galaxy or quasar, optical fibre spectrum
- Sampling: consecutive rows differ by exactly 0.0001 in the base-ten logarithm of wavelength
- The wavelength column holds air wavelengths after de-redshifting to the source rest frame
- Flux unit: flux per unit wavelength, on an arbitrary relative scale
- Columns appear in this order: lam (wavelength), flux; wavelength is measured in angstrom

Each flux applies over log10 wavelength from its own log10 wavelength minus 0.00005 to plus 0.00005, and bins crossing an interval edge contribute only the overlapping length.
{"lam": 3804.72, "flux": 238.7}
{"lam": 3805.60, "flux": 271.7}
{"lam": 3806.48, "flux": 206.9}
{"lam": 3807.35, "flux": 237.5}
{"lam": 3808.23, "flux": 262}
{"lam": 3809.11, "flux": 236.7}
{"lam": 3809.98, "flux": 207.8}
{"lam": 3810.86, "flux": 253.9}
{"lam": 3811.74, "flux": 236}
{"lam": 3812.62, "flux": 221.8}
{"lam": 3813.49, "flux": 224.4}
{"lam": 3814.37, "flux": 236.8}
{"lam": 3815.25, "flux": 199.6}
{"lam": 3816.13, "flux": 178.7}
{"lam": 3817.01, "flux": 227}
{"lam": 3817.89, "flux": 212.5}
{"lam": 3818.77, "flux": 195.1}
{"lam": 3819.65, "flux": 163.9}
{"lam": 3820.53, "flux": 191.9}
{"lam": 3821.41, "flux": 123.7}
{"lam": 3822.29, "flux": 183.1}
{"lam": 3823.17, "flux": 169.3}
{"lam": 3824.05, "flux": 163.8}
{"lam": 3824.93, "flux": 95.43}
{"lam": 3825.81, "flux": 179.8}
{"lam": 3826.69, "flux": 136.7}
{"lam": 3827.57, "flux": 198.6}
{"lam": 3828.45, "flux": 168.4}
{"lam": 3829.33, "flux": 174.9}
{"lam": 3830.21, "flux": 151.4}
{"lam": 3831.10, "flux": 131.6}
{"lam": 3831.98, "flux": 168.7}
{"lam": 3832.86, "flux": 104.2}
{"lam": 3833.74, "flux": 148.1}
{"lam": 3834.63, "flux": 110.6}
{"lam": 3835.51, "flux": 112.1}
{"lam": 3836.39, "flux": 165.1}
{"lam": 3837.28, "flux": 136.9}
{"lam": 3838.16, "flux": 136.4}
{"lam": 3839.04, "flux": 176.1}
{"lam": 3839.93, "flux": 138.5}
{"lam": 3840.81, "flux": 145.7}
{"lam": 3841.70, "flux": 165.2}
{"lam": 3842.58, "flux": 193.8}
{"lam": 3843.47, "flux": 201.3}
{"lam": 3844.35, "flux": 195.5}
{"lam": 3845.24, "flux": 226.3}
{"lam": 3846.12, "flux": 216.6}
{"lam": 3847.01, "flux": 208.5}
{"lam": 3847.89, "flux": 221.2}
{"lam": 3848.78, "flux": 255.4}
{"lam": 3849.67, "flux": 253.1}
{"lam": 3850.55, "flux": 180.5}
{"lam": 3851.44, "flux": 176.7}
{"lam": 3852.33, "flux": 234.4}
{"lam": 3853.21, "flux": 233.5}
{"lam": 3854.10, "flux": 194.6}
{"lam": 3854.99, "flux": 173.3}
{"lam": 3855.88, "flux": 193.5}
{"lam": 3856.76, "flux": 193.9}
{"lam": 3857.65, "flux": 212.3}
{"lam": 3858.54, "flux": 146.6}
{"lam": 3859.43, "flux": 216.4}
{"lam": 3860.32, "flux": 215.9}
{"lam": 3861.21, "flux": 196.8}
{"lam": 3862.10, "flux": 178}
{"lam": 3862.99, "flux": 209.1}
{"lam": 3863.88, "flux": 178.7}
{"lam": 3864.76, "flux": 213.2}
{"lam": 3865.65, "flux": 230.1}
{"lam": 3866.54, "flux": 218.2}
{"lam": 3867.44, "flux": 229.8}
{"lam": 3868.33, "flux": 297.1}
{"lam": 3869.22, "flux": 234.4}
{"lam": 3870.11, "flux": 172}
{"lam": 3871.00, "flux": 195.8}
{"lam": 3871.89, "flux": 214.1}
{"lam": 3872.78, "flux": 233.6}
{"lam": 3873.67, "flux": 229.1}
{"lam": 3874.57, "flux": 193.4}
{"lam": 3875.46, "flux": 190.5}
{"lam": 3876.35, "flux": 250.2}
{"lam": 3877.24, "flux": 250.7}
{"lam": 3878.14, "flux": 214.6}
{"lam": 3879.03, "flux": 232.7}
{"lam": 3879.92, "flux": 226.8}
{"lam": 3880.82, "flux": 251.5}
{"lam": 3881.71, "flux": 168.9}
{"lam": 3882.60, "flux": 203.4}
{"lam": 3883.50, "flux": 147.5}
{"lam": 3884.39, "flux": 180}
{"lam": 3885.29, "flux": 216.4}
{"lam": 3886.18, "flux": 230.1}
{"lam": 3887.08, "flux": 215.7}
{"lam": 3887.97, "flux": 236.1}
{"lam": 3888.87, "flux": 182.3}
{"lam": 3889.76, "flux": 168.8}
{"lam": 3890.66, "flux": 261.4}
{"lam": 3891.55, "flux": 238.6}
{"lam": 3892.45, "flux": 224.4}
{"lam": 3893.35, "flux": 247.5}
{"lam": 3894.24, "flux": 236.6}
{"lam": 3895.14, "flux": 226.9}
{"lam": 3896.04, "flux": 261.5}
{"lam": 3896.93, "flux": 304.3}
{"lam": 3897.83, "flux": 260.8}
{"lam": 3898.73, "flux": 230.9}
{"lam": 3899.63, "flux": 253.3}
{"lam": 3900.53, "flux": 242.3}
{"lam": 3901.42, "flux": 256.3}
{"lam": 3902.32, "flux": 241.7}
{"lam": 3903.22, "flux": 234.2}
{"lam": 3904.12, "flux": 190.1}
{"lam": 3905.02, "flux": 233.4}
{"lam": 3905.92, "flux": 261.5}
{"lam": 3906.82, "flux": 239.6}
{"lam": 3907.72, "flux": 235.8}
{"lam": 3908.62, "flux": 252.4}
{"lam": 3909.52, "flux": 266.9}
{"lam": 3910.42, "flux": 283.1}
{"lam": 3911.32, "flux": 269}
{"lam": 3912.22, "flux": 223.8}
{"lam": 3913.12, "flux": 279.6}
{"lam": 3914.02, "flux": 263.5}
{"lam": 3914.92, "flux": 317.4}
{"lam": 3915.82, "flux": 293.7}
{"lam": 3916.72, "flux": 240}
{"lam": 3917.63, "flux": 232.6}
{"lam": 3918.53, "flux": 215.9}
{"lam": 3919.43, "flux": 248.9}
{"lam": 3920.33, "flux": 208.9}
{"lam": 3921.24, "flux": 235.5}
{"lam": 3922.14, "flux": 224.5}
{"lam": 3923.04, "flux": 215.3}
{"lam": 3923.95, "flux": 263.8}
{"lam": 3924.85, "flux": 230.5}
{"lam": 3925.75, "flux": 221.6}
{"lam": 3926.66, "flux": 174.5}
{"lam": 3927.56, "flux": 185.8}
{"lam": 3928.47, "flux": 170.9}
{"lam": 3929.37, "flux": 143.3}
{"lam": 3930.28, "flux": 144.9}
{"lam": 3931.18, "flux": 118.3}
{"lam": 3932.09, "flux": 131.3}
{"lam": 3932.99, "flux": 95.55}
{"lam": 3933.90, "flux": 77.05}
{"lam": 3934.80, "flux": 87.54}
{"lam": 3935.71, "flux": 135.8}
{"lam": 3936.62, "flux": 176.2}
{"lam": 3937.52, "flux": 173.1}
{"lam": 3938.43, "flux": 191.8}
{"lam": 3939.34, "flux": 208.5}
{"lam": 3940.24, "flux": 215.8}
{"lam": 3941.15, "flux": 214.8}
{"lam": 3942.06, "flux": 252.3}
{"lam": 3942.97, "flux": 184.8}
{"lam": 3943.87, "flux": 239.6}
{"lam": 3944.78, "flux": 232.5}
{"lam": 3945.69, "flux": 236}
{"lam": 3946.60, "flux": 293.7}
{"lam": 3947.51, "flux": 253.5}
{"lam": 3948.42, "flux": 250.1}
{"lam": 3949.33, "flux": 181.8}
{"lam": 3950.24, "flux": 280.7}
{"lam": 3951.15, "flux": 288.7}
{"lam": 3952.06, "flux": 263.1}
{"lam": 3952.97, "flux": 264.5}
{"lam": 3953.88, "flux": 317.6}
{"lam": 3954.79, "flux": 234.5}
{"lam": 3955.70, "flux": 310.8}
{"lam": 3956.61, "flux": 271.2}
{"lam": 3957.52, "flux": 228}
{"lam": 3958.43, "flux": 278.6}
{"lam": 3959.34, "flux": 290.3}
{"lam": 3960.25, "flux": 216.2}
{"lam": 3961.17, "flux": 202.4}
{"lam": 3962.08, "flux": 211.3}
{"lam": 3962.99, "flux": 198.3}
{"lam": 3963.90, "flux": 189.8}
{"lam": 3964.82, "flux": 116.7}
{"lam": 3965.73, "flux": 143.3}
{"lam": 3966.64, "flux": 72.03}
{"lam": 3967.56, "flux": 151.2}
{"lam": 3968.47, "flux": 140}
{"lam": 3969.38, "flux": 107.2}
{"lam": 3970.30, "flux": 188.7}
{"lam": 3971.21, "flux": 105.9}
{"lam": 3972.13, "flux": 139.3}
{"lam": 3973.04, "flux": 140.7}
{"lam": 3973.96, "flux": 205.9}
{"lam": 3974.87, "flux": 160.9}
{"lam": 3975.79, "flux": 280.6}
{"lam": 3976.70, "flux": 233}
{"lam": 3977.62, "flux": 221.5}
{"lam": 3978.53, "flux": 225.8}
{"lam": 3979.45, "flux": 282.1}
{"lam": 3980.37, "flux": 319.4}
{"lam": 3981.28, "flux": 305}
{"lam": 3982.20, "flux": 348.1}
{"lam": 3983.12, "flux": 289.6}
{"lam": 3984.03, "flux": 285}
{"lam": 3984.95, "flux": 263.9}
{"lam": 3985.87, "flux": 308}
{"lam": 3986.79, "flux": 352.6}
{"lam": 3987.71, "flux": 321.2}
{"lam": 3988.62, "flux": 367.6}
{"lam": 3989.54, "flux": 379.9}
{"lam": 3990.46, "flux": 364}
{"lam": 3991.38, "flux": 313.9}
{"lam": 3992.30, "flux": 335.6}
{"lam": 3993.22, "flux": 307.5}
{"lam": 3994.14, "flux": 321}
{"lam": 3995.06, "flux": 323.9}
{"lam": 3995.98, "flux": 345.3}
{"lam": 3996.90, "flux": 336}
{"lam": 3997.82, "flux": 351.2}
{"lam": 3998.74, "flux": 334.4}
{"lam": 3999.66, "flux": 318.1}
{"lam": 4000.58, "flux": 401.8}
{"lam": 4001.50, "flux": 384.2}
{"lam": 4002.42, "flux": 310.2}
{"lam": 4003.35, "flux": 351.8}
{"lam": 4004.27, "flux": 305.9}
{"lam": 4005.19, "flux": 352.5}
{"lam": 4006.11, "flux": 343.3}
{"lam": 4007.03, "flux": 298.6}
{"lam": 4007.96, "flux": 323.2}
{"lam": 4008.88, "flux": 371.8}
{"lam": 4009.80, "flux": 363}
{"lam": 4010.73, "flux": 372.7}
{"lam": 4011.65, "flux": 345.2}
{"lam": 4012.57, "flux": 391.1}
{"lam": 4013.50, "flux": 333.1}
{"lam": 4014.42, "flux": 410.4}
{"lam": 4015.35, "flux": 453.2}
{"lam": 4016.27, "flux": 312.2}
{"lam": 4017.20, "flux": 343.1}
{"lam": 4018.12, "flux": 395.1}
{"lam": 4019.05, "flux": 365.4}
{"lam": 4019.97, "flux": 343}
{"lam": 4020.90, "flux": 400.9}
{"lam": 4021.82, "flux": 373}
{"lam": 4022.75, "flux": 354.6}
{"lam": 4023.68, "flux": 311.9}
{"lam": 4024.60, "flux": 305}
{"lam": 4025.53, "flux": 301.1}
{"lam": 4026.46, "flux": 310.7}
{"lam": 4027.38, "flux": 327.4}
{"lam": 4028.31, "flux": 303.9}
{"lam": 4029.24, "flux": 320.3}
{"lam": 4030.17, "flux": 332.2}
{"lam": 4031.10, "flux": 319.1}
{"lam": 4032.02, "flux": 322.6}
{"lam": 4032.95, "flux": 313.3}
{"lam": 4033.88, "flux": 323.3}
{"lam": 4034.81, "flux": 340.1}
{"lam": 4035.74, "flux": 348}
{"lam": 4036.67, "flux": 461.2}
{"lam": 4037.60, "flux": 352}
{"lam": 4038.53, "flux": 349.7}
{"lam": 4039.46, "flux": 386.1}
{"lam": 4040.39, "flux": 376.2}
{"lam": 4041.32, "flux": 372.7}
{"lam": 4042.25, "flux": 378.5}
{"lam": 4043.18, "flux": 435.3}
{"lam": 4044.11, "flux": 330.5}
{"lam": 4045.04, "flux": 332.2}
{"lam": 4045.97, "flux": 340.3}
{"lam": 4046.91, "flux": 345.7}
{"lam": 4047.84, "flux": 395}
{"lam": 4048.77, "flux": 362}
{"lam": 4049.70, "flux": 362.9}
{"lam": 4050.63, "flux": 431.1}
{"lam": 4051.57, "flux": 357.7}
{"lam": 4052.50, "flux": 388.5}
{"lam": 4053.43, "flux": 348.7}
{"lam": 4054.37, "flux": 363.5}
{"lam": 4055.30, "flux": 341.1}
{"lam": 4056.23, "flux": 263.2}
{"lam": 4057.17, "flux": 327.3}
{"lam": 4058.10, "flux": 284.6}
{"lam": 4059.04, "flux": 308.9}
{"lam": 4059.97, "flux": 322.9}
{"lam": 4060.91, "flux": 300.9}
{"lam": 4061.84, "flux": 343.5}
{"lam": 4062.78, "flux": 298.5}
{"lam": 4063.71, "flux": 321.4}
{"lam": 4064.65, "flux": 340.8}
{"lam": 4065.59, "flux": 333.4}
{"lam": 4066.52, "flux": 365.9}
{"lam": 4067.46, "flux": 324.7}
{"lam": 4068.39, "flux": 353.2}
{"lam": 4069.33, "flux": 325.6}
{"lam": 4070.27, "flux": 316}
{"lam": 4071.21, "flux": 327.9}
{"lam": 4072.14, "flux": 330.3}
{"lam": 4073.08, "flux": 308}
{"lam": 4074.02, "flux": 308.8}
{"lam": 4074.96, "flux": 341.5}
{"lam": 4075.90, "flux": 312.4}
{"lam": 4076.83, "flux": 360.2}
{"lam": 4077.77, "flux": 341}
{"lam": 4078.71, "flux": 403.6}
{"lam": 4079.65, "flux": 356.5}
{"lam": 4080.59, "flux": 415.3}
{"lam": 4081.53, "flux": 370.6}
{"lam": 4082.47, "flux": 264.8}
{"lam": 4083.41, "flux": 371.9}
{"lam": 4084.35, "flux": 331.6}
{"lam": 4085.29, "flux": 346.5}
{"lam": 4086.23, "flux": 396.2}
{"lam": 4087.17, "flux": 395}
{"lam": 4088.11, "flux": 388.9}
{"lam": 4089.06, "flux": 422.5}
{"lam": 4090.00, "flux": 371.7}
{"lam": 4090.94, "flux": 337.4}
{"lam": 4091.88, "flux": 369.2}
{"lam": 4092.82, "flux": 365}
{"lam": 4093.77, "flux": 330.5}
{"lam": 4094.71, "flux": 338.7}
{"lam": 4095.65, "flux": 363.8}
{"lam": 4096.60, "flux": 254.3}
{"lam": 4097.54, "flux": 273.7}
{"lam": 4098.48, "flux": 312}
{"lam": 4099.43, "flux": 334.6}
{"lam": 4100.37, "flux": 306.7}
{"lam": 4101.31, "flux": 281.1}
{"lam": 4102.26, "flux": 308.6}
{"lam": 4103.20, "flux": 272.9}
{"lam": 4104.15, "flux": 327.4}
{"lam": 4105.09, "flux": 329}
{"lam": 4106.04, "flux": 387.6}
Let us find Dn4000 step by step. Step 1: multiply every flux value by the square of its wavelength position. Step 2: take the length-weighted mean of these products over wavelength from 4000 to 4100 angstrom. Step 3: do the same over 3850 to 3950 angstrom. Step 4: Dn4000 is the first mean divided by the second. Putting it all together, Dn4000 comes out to 1.73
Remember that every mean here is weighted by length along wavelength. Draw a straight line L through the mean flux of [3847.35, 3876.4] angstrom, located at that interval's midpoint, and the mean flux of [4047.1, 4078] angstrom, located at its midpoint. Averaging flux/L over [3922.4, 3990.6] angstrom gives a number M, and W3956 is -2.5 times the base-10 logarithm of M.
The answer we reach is 0.23 mag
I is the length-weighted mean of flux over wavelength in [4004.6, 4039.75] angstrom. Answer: 349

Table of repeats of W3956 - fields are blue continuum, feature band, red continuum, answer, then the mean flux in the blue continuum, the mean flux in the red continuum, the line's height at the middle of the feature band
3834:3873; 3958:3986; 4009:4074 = 0.34 mag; 196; 347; 291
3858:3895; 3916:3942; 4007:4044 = 0.37 mag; 214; 354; 263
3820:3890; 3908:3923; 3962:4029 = -0.07 mag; 191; 296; 237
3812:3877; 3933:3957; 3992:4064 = 0.24 mag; 190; 347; 276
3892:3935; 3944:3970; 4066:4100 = 0.14 mag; 224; 345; 255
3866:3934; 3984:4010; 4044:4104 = -0.17 mag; 223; 340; 288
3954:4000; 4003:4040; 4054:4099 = -0.19 mag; 255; 338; 292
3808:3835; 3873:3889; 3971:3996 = 0.03 mag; 182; 281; 218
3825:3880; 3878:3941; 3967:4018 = 0.09 mag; 192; 301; 237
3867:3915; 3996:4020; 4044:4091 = -0.15 mag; 233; 346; 308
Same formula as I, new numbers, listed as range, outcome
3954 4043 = 302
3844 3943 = 215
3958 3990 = 230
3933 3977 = 204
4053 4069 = 326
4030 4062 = 351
